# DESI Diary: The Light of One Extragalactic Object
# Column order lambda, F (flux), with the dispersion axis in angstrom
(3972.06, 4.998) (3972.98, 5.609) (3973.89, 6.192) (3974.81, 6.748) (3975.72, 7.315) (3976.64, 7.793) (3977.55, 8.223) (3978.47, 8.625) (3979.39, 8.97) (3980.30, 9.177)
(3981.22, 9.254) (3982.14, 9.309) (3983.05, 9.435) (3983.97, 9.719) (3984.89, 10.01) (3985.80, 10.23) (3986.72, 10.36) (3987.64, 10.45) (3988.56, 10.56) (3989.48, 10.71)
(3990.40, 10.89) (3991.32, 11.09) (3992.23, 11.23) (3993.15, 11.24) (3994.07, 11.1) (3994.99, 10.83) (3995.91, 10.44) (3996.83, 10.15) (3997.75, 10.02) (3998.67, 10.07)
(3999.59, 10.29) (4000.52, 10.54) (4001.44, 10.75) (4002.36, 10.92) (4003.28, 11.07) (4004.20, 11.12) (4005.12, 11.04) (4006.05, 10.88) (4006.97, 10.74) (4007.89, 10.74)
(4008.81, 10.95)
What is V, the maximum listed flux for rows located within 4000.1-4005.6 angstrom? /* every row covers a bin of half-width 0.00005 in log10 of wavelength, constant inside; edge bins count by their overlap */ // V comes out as 11.12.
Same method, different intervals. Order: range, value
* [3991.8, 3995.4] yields 11.24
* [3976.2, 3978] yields 8.223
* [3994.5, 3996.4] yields 10.83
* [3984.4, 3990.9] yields 10.89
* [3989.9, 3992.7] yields 11.23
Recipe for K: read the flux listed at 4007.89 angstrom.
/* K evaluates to 10.74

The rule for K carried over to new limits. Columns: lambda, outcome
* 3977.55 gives 8.223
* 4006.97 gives 10.74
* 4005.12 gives 11.04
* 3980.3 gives 9.177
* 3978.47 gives 8.625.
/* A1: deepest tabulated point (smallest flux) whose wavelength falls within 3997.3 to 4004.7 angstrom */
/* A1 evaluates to 10.02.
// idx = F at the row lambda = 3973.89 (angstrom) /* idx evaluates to 6.192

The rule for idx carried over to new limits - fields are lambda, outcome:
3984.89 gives 10.01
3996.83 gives 10.15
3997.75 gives 10.02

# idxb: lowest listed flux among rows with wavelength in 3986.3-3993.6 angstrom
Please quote 10.36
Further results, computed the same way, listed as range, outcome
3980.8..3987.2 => 9.254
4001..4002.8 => 10.75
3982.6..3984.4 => 9.435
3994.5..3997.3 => 10.15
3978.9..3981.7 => 8.97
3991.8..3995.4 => 10.83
